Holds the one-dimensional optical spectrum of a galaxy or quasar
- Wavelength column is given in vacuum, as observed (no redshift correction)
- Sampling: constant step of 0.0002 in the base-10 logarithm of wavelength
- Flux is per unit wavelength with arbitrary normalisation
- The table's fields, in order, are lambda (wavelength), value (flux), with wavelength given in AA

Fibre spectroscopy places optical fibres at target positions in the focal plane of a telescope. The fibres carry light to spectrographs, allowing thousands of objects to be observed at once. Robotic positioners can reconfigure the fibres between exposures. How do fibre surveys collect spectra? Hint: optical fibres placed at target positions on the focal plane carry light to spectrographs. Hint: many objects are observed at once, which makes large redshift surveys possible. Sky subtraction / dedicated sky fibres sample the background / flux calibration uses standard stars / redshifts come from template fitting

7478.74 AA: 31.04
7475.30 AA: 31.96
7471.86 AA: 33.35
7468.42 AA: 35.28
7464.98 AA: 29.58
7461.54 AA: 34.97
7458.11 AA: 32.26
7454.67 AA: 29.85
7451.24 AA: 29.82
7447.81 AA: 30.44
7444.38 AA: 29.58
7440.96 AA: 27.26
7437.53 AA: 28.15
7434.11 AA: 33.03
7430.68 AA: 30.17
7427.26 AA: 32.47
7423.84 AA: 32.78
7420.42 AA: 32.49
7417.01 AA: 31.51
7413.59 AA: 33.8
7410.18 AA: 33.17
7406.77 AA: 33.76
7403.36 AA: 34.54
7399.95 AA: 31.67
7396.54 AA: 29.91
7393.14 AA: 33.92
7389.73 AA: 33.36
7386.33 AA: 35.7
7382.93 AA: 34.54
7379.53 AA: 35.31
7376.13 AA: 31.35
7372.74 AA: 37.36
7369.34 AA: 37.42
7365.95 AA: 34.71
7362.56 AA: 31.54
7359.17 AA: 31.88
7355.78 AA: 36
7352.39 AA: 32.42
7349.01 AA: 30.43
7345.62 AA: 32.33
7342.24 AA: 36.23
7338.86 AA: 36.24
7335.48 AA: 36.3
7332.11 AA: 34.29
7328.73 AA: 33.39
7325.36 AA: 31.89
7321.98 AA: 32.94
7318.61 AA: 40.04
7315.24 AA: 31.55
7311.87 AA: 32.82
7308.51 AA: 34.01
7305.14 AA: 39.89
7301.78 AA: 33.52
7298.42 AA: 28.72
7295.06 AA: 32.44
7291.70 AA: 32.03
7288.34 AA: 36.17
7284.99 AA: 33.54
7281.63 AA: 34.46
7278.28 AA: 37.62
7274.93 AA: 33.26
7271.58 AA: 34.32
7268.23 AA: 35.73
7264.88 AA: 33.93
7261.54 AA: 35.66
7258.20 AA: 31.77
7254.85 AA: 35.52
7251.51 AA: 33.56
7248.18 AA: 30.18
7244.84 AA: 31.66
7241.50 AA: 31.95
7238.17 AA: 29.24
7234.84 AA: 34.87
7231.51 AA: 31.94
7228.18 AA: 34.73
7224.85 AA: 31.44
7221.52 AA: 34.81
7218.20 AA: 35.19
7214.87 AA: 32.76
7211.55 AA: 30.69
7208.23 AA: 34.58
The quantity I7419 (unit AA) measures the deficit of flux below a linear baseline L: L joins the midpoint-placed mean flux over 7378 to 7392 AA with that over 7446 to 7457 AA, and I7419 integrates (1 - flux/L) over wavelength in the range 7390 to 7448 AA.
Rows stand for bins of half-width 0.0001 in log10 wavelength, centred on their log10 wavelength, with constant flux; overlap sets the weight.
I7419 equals 1.1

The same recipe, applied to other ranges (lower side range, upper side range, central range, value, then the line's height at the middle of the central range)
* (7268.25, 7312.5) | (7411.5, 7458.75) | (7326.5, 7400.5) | -3.19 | 32.5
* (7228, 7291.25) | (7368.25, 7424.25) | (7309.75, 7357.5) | -0.58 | 33.6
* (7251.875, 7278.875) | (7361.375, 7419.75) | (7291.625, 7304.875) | 0.70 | 34.3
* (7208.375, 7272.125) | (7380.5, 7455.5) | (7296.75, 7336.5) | -1.74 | 32.6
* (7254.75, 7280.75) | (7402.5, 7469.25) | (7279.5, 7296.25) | 0.21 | 34.3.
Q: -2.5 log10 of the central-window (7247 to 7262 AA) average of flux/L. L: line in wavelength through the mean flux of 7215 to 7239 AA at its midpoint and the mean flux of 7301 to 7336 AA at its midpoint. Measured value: 0.01 mag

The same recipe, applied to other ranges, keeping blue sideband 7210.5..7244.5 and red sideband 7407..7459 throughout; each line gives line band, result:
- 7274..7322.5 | -0.07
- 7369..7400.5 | -0.08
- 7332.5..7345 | -0.12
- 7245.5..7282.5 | -0.05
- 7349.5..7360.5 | -0.05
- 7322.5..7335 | -0.05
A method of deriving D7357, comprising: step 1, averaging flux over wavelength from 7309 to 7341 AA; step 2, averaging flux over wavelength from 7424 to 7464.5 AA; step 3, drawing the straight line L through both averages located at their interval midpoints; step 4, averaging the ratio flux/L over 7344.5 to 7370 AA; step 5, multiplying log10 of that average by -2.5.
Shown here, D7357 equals 0.007 mag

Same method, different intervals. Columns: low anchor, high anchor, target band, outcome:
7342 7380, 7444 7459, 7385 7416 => -0.03 mag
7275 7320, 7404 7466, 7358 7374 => -0.06 mag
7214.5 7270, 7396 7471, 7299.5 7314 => -0.06 mag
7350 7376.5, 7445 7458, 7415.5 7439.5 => -0.01 mag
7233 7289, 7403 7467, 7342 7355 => 0.00 mag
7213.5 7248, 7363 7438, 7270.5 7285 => -0.06 mag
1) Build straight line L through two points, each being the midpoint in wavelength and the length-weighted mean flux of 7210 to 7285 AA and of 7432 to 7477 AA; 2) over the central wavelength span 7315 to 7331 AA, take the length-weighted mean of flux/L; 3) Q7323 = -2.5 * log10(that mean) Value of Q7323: -0.051 mag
